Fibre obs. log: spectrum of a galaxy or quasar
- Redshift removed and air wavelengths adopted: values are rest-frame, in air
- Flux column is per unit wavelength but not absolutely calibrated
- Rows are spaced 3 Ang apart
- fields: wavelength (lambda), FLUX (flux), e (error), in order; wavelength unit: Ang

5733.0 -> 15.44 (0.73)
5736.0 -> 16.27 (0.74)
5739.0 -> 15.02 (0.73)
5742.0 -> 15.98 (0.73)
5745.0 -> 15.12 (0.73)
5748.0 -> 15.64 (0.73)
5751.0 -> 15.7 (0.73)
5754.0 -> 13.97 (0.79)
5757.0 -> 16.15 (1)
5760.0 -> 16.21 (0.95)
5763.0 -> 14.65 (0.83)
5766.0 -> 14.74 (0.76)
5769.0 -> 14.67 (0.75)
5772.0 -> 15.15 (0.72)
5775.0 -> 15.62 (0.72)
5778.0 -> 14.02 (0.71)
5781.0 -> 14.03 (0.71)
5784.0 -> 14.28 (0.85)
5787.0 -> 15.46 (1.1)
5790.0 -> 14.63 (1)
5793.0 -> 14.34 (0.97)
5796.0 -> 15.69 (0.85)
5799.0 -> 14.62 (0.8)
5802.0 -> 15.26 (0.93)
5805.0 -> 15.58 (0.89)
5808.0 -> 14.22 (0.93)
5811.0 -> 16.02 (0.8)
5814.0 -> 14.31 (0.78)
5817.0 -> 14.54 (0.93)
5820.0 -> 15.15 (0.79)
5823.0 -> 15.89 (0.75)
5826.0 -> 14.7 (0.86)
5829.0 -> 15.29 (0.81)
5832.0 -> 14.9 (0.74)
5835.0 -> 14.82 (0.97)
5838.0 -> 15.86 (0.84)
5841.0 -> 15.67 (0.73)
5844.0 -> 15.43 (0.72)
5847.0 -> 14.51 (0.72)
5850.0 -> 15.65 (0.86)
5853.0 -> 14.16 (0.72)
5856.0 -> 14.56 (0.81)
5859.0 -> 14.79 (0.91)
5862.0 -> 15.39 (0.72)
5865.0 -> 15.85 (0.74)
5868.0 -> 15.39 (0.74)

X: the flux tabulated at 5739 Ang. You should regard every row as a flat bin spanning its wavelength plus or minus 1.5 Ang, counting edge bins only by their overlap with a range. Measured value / 15.02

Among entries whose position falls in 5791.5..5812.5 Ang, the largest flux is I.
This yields 16.02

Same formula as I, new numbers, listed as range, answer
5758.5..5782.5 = 16.21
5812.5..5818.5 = 14.54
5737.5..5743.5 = 15.98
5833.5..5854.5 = 15.86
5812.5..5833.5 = 15.89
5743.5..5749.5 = 15.64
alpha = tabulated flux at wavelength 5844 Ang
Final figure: 15.43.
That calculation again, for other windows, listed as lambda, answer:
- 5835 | 14.82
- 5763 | 14.65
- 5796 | 15.69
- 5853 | 14.16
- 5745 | 15.12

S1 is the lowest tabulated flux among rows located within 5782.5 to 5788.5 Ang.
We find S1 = 14.28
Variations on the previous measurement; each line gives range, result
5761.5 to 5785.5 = 14.02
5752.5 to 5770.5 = 13.97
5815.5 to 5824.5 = 14.54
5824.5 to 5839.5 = 14.7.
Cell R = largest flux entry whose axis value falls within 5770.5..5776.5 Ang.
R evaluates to 15.62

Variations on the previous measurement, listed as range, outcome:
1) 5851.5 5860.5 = 14.79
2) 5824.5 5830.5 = 15.29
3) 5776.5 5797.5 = 15.69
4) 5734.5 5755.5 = 16.27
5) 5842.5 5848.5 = 15.43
